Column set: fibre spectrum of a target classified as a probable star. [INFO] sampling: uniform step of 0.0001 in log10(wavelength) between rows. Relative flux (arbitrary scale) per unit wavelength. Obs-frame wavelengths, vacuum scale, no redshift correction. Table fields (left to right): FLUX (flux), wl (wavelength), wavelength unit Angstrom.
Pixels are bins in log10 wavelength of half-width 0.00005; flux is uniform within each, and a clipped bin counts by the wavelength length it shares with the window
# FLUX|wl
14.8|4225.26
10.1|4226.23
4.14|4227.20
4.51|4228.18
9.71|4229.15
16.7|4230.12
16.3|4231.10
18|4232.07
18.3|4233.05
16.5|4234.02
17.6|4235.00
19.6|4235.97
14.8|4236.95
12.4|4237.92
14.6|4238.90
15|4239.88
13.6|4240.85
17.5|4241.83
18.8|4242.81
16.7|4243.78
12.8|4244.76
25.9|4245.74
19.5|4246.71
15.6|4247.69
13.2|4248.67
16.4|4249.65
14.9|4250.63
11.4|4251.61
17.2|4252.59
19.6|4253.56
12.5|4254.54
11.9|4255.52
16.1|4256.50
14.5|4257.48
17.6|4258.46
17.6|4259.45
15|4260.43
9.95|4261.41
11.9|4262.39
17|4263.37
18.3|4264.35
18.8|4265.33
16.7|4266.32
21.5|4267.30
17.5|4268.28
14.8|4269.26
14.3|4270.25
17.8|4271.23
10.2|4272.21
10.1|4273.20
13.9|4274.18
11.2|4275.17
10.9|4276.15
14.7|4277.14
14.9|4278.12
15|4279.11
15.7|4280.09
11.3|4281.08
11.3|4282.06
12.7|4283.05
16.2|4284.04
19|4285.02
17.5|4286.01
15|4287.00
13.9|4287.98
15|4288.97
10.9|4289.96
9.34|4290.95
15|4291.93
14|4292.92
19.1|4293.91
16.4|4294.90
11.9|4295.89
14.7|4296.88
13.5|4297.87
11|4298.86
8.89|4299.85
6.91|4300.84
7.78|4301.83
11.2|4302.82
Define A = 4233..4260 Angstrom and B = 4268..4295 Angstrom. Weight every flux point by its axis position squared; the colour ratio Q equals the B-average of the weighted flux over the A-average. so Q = 0.89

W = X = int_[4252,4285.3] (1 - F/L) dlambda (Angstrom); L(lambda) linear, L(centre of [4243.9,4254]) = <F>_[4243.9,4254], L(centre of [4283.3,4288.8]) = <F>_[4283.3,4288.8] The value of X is 3.0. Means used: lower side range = 16.6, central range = 14.9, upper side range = 16.1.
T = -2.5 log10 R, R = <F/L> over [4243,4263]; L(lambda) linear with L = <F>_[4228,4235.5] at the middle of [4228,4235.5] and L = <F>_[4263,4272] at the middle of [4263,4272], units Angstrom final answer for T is 0.05 mag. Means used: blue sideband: 15.1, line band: 15.6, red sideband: 17.2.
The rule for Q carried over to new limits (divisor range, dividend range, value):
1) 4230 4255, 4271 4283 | 0.81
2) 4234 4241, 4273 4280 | 0.87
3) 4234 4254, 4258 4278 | 0.93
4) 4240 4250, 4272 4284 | 0.77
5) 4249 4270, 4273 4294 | 0.89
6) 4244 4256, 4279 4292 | 0.90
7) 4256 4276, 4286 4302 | 0.87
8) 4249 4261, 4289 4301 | 0.86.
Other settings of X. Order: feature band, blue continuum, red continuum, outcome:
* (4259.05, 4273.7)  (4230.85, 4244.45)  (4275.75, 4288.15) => -0.2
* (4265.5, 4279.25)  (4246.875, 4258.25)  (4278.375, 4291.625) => -0.1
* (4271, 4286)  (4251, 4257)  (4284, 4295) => 1.3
